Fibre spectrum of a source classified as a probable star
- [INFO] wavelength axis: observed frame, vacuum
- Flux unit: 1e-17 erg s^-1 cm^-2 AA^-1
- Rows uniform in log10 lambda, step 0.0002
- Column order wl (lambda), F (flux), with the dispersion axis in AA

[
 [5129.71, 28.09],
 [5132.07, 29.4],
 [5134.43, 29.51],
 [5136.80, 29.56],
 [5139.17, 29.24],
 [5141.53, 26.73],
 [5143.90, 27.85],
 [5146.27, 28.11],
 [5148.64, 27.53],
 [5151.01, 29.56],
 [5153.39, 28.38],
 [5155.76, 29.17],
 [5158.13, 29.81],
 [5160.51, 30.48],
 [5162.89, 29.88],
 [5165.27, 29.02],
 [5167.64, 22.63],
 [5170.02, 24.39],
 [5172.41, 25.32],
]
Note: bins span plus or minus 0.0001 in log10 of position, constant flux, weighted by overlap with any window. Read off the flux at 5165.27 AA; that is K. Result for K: 29.02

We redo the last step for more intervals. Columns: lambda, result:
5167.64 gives 22.63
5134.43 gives 29.51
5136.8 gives 29.56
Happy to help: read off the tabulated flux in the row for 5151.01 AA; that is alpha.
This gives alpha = 29.56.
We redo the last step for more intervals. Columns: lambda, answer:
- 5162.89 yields 29.88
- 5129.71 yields 28.09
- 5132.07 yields 29.4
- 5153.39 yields 28.38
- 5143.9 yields 27.85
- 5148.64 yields 27.53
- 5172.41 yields 25.32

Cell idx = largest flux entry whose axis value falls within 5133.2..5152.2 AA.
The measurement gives 29.56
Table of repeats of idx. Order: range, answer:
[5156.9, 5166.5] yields 30.48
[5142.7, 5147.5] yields 28.11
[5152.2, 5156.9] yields 29.17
